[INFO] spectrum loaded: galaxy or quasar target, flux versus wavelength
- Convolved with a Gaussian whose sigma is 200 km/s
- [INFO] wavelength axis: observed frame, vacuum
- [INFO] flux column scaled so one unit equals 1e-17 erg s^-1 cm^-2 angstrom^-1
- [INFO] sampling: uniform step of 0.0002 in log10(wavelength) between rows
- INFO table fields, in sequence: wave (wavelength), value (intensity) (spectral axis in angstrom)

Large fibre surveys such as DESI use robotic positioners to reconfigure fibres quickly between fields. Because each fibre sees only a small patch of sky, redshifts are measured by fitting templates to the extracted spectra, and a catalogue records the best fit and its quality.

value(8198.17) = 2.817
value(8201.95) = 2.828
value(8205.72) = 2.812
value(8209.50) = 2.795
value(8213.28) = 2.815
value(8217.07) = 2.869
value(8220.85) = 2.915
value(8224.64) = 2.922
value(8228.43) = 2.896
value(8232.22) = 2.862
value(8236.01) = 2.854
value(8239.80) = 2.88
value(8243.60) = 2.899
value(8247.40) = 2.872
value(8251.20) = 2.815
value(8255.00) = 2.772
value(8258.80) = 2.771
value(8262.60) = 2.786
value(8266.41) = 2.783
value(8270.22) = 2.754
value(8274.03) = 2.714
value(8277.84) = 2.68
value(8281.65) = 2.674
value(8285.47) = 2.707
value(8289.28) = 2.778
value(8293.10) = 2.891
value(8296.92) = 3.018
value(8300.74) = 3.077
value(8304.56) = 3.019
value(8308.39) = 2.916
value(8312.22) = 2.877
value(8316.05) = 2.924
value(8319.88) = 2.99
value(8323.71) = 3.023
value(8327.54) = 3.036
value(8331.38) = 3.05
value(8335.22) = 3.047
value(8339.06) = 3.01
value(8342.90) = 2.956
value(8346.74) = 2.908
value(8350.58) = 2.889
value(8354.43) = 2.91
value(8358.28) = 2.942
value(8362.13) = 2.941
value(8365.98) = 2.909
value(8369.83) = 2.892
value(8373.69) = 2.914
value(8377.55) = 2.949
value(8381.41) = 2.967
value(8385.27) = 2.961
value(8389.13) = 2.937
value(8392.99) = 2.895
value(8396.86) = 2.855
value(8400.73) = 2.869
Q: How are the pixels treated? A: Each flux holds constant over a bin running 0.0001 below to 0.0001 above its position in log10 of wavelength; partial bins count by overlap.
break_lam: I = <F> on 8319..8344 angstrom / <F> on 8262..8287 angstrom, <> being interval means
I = 1.11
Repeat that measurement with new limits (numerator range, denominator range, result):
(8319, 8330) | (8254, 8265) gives 1.09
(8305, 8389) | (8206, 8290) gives 1.05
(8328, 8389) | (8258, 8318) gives 1.04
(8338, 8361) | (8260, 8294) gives 1.07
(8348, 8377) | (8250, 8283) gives 1.06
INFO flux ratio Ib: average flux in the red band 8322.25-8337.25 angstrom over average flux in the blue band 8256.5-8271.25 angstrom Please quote 1.10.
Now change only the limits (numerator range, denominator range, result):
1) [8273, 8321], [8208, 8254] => 1.00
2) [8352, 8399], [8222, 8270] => 1.03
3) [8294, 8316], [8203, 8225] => 1.04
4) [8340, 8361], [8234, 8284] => 1.05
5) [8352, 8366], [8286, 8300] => 1.01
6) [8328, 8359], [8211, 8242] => 1.03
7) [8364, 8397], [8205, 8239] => 1.02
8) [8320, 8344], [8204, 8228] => 1.06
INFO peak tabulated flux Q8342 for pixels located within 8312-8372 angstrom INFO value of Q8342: 3.05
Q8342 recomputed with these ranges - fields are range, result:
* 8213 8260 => 2.922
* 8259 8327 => 3.077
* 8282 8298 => 3.018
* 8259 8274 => 2.786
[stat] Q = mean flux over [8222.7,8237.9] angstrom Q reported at 2.88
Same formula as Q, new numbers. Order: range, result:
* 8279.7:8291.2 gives 2.72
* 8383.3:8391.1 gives 2.95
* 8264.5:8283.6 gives 2.72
